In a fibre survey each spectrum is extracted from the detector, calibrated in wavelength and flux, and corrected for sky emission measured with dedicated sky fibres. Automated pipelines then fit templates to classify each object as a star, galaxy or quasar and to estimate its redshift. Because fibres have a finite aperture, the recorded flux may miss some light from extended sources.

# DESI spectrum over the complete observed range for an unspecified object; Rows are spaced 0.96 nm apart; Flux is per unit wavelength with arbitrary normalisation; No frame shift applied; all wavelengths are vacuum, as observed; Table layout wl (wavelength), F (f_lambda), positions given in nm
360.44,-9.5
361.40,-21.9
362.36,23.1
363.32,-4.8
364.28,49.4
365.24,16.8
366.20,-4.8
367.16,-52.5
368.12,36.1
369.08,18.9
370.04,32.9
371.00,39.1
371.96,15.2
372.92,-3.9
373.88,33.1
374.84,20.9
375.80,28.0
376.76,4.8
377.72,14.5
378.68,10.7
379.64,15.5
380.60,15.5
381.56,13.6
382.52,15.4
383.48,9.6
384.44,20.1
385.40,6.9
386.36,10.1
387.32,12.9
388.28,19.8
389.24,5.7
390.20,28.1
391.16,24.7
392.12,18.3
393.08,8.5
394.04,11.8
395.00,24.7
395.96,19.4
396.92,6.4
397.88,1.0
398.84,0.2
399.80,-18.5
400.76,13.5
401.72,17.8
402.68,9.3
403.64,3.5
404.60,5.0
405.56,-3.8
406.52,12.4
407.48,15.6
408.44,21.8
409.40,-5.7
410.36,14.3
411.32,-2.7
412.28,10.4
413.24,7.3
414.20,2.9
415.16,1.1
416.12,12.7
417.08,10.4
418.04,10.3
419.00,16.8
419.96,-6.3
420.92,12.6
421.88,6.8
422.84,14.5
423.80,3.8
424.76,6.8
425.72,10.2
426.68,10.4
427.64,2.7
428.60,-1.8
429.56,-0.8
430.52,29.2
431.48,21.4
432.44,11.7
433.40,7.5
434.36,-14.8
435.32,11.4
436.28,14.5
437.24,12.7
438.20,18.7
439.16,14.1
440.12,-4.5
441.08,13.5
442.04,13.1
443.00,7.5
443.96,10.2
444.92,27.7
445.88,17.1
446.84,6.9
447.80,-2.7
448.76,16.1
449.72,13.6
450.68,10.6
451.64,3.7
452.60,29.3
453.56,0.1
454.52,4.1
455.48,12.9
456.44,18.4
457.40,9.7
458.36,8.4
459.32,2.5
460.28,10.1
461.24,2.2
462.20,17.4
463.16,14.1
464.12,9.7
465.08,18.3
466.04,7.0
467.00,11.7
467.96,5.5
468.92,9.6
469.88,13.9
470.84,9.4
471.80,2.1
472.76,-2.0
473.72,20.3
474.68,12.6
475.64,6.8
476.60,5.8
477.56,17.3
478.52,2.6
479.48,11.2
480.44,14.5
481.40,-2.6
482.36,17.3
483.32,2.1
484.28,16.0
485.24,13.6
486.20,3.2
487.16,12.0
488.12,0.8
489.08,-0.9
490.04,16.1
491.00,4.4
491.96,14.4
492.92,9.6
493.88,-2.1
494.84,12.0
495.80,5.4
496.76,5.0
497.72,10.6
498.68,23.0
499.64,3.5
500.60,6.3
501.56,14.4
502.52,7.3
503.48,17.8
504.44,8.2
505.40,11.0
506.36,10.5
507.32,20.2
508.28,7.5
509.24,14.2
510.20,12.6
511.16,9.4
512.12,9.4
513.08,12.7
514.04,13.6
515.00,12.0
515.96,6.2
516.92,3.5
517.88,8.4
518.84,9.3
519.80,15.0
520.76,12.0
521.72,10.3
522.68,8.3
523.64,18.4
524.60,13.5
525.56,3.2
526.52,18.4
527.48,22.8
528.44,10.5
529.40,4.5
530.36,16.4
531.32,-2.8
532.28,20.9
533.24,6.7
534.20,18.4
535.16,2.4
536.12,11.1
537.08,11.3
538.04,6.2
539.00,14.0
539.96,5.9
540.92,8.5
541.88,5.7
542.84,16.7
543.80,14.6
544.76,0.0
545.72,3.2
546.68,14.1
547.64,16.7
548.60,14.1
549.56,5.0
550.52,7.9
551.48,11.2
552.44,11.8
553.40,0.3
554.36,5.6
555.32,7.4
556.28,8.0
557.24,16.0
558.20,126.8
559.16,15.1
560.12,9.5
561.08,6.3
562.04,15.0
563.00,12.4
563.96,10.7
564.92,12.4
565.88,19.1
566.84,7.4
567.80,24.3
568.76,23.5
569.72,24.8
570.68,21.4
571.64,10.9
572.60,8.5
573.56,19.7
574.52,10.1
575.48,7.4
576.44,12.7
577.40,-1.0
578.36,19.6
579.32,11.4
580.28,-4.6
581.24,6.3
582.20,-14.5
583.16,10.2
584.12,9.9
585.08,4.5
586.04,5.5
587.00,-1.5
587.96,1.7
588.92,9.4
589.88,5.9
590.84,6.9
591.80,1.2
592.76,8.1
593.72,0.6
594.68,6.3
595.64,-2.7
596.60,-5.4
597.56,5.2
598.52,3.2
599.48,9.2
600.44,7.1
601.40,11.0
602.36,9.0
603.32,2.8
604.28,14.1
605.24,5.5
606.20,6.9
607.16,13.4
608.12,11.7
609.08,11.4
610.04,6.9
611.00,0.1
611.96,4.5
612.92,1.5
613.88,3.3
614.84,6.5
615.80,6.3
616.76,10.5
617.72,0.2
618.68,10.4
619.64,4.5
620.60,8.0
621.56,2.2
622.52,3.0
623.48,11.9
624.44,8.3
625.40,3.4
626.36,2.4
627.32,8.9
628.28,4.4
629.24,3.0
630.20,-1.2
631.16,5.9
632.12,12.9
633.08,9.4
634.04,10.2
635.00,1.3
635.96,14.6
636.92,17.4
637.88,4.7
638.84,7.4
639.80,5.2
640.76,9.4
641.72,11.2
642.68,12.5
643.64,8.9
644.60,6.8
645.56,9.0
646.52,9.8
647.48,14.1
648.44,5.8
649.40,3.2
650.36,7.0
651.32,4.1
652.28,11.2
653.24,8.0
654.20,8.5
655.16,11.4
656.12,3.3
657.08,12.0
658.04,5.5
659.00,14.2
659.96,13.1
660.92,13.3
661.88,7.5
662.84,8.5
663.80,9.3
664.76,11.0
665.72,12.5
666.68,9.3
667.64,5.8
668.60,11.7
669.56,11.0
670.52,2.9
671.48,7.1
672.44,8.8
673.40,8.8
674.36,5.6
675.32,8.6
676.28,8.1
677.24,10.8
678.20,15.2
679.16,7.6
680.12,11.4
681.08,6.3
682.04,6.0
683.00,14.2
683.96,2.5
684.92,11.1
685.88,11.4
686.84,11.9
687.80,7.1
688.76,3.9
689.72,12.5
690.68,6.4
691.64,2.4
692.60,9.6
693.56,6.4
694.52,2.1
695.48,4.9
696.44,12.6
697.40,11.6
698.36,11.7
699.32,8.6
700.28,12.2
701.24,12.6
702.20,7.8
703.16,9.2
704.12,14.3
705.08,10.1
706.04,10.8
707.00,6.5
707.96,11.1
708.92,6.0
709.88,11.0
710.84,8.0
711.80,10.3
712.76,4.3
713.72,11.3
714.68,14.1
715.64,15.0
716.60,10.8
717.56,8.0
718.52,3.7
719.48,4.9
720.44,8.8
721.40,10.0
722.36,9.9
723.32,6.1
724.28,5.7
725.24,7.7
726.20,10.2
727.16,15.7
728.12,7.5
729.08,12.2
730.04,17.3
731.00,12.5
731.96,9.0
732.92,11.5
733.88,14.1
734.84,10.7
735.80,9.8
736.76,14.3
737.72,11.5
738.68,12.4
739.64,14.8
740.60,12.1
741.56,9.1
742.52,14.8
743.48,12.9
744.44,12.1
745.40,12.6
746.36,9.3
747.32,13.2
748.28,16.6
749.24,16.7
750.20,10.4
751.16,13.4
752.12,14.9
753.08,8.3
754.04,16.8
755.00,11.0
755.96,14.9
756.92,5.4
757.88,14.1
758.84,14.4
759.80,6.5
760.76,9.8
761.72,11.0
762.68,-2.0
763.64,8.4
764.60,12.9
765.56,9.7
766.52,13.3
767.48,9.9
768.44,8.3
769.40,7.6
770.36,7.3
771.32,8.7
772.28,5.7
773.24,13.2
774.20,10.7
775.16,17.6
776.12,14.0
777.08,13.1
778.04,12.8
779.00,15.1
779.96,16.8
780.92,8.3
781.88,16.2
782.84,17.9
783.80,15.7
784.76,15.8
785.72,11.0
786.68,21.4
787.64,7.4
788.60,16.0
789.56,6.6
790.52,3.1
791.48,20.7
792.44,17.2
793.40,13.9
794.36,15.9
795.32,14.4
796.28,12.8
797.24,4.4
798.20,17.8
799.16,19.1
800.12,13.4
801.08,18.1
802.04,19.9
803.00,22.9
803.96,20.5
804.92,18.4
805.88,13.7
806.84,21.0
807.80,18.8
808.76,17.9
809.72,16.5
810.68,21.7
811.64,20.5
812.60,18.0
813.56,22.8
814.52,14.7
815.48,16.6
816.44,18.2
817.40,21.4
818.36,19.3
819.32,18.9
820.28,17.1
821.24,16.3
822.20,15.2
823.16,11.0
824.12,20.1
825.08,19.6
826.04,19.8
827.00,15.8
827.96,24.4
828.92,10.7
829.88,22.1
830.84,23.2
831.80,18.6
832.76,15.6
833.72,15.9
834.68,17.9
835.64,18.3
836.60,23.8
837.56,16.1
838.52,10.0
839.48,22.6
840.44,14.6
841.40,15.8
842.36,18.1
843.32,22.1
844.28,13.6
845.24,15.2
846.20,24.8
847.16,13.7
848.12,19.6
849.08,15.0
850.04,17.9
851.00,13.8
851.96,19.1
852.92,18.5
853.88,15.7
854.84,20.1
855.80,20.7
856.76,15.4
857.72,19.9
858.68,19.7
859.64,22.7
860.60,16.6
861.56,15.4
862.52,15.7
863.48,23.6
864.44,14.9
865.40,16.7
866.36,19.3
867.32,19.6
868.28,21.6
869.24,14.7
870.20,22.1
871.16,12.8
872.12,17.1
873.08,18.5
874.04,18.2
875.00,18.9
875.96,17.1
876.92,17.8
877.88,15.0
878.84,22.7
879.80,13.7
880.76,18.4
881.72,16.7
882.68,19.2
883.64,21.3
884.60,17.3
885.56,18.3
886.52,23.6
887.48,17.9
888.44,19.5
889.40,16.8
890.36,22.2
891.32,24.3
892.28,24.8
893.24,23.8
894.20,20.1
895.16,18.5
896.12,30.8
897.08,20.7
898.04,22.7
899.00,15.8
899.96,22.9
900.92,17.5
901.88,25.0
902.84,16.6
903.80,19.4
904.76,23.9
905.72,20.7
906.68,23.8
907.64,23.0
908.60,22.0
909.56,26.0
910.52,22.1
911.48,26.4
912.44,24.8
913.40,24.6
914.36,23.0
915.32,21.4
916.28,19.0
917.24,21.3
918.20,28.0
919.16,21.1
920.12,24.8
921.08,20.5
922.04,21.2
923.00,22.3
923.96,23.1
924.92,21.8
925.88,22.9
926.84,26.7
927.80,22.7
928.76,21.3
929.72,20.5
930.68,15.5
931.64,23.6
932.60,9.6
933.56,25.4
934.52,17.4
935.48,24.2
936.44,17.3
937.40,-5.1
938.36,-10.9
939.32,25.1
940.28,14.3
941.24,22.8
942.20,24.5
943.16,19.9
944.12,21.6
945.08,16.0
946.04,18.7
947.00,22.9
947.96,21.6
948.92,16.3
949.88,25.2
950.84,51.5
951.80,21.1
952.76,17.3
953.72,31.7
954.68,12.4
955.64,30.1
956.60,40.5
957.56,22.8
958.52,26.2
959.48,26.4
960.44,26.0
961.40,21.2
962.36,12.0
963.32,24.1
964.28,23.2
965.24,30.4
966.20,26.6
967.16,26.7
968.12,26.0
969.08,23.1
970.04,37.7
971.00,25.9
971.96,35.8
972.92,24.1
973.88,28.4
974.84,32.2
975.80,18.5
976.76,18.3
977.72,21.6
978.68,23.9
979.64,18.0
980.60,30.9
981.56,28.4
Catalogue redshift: 1.01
